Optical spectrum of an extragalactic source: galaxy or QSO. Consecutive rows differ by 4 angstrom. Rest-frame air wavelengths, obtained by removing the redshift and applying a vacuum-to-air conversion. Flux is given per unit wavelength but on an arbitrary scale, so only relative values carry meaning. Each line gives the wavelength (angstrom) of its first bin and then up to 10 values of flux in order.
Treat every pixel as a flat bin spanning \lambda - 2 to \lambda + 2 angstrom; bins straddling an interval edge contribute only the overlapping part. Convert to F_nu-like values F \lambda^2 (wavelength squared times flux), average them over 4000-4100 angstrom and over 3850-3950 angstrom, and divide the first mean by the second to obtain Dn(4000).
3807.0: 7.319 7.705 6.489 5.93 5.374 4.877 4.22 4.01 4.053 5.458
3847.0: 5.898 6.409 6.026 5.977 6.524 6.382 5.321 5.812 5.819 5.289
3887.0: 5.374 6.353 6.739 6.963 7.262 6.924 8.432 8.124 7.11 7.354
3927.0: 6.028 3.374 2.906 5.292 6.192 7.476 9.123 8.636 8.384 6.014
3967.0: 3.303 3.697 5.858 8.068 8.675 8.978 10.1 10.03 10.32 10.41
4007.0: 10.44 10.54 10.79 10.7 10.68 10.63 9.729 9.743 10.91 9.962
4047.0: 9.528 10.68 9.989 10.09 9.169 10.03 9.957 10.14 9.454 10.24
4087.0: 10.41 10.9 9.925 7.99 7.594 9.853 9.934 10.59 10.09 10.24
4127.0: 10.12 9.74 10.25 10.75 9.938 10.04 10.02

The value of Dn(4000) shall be 1.8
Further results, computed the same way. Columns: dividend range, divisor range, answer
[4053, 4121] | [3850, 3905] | 1.77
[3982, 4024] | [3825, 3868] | 2.03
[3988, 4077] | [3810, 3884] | 1.99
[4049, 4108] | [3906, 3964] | 1.55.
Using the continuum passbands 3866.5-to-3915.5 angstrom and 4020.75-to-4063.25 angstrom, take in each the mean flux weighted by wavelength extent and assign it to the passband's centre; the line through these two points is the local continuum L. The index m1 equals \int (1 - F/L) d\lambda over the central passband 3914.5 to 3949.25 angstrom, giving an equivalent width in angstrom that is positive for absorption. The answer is 7.1 angstrom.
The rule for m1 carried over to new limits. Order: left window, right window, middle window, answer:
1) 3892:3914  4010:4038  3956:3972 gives 5.7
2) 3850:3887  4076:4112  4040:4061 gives -2.9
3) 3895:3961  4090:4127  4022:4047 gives -5.0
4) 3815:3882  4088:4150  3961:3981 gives 5.7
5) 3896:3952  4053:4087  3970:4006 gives -2.5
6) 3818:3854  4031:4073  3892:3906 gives -0.8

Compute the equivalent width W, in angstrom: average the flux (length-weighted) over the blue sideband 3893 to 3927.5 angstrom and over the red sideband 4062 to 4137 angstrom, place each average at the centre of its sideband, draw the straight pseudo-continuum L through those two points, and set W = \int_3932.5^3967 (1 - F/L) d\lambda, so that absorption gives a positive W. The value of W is 5.8 angstrom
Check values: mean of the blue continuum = 7.27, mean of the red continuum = 9.83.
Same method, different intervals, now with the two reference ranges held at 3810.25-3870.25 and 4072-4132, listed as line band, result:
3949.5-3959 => -1.7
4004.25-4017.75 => -3.6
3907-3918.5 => -1.9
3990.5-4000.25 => -2.4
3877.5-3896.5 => 1.5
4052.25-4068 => -1.2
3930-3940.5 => 4.9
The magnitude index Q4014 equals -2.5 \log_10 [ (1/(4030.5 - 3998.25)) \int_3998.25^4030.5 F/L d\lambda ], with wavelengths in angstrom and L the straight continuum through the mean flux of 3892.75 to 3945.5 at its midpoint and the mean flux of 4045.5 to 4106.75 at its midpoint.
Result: -0.24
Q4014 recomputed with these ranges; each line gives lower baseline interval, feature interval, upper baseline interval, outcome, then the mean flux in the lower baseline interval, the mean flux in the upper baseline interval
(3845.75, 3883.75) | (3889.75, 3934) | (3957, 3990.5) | -0.07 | 5.97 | 6.78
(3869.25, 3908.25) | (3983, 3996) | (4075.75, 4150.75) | -0.21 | 6.18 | 9.9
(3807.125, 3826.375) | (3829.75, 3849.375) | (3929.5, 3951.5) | 0.28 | 6.36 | 5.55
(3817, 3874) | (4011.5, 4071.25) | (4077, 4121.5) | -0.17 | 5.47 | 9.73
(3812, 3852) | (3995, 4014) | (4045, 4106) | -0.23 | 5.3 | 9.74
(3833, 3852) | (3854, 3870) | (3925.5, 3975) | -0.18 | 5.1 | 5.87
